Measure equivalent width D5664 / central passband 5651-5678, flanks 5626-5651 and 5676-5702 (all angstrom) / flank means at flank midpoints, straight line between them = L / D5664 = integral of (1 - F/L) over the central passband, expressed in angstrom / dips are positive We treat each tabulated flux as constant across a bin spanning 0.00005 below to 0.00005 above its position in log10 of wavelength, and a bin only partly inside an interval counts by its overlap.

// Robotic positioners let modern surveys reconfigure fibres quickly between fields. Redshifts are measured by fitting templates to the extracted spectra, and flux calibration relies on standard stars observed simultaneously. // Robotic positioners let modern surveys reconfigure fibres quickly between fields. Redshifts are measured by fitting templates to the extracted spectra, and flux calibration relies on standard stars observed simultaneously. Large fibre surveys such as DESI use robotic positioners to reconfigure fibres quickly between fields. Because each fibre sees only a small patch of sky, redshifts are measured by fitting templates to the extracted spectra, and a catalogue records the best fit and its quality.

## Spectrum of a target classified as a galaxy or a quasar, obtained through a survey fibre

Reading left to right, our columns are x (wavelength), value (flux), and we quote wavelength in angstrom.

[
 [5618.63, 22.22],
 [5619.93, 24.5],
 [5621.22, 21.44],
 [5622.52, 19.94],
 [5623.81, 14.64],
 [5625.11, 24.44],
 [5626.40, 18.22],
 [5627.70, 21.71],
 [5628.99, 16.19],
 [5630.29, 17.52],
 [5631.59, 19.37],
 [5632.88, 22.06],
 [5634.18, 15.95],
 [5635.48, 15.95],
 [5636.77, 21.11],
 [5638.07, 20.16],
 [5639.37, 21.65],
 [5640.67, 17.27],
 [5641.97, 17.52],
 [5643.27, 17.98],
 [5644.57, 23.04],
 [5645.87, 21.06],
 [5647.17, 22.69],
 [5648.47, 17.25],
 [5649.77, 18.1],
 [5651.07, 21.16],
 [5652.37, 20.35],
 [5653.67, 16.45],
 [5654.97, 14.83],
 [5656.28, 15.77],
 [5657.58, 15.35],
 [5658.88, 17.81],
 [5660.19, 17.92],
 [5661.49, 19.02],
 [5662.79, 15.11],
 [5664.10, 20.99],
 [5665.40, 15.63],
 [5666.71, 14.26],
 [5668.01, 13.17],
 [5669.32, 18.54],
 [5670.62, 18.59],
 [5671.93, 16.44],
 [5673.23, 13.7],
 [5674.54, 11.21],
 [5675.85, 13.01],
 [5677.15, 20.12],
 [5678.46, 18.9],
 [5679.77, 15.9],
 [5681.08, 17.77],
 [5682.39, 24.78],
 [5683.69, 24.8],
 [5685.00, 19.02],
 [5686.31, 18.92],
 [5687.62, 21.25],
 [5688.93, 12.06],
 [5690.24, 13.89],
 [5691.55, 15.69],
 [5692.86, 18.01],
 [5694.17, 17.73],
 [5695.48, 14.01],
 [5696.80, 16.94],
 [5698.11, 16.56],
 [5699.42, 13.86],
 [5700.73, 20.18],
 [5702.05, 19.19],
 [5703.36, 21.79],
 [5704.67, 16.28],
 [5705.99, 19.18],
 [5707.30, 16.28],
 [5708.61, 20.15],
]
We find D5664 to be 2.89 angstrom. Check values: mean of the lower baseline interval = 19.3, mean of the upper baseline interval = 17.8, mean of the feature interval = 16.6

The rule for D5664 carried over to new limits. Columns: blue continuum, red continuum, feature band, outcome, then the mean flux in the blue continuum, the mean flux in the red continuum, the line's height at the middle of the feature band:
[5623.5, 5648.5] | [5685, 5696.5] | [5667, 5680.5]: 1.19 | 19.4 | 16.6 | 17.5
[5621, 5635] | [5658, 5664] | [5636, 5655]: -1.17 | 19.1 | 17.7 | 18.4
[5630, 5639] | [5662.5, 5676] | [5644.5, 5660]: -1.03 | 19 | 15.6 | 17.3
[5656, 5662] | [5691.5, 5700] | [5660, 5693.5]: -1.10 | 17.2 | 16.2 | 16.7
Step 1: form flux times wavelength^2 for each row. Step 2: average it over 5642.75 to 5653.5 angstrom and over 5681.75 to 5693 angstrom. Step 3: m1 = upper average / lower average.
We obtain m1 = 0.95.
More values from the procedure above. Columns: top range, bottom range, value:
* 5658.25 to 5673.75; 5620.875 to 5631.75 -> 0.89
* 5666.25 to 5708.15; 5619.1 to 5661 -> 0.92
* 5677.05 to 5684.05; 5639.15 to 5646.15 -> 1.05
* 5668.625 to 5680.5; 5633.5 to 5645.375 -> 0.87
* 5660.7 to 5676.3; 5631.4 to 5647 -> 0.82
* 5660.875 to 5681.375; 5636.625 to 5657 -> 0.87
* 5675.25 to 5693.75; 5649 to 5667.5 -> 1.06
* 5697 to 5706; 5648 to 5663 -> 1.05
